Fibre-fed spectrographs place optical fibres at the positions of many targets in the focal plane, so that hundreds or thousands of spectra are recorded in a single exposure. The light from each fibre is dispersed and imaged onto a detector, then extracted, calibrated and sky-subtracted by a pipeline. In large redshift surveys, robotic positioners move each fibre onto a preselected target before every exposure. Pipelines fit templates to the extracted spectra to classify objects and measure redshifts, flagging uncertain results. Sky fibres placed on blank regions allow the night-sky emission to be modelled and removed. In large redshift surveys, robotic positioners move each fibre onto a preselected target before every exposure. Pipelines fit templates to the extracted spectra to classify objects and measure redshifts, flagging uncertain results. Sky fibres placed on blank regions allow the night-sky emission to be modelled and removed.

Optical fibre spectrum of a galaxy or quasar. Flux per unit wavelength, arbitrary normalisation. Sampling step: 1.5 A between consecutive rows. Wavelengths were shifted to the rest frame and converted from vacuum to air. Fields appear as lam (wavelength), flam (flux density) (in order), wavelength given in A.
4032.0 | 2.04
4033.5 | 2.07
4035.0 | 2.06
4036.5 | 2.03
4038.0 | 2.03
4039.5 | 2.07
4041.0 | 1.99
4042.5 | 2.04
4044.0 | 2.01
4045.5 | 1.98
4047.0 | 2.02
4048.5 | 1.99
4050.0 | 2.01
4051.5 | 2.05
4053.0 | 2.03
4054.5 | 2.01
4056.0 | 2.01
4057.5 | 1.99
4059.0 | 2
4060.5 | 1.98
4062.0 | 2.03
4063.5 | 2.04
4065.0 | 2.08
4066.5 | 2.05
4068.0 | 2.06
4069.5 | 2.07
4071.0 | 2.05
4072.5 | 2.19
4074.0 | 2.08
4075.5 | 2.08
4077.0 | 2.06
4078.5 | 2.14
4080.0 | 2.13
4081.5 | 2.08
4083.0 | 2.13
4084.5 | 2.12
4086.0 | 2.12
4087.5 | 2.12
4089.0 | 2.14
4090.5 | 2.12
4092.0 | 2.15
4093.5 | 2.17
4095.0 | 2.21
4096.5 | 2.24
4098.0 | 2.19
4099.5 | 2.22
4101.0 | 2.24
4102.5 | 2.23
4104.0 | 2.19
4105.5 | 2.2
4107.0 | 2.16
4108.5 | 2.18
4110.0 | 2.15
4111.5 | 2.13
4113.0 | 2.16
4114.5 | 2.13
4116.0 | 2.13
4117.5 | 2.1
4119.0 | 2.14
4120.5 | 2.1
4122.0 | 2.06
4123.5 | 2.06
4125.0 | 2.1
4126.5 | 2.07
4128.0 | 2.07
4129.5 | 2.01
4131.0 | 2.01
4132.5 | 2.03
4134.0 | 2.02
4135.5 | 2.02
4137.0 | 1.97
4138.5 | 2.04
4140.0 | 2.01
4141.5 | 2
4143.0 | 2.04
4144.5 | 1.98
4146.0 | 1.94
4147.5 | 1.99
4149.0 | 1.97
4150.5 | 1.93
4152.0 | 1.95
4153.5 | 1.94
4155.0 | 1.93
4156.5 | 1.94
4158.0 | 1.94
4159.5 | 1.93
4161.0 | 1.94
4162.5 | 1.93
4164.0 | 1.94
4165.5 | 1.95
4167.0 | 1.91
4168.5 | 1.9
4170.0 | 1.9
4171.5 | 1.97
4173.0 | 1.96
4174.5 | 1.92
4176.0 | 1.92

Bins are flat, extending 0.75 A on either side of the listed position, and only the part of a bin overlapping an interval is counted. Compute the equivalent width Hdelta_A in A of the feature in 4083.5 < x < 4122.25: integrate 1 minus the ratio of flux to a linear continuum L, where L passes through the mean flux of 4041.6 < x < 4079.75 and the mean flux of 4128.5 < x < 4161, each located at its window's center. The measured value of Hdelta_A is -2.8 A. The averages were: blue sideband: 2.04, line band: 2.16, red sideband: 1.98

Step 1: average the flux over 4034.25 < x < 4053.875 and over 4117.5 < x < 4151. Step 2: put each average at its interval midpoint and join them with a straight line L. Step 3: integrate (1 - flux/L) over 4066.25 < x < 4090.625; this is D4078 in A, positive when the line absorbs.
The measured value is -0.9 A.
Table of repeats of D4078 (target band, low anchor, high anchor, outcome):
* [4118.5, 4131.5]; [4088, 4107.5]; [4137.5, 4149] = 0.0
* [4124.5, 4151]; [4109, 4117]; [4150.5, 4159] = 0.1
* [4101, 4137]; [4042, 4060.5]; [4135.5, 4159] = -2.2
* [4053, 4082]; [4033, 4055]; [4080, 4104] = 0.5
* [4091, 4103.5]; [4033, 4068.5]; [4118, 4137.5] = -1.0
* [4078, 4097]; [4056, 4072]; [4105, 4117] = -0.4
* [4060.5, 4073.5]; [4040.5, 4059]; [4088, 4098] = 0.1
